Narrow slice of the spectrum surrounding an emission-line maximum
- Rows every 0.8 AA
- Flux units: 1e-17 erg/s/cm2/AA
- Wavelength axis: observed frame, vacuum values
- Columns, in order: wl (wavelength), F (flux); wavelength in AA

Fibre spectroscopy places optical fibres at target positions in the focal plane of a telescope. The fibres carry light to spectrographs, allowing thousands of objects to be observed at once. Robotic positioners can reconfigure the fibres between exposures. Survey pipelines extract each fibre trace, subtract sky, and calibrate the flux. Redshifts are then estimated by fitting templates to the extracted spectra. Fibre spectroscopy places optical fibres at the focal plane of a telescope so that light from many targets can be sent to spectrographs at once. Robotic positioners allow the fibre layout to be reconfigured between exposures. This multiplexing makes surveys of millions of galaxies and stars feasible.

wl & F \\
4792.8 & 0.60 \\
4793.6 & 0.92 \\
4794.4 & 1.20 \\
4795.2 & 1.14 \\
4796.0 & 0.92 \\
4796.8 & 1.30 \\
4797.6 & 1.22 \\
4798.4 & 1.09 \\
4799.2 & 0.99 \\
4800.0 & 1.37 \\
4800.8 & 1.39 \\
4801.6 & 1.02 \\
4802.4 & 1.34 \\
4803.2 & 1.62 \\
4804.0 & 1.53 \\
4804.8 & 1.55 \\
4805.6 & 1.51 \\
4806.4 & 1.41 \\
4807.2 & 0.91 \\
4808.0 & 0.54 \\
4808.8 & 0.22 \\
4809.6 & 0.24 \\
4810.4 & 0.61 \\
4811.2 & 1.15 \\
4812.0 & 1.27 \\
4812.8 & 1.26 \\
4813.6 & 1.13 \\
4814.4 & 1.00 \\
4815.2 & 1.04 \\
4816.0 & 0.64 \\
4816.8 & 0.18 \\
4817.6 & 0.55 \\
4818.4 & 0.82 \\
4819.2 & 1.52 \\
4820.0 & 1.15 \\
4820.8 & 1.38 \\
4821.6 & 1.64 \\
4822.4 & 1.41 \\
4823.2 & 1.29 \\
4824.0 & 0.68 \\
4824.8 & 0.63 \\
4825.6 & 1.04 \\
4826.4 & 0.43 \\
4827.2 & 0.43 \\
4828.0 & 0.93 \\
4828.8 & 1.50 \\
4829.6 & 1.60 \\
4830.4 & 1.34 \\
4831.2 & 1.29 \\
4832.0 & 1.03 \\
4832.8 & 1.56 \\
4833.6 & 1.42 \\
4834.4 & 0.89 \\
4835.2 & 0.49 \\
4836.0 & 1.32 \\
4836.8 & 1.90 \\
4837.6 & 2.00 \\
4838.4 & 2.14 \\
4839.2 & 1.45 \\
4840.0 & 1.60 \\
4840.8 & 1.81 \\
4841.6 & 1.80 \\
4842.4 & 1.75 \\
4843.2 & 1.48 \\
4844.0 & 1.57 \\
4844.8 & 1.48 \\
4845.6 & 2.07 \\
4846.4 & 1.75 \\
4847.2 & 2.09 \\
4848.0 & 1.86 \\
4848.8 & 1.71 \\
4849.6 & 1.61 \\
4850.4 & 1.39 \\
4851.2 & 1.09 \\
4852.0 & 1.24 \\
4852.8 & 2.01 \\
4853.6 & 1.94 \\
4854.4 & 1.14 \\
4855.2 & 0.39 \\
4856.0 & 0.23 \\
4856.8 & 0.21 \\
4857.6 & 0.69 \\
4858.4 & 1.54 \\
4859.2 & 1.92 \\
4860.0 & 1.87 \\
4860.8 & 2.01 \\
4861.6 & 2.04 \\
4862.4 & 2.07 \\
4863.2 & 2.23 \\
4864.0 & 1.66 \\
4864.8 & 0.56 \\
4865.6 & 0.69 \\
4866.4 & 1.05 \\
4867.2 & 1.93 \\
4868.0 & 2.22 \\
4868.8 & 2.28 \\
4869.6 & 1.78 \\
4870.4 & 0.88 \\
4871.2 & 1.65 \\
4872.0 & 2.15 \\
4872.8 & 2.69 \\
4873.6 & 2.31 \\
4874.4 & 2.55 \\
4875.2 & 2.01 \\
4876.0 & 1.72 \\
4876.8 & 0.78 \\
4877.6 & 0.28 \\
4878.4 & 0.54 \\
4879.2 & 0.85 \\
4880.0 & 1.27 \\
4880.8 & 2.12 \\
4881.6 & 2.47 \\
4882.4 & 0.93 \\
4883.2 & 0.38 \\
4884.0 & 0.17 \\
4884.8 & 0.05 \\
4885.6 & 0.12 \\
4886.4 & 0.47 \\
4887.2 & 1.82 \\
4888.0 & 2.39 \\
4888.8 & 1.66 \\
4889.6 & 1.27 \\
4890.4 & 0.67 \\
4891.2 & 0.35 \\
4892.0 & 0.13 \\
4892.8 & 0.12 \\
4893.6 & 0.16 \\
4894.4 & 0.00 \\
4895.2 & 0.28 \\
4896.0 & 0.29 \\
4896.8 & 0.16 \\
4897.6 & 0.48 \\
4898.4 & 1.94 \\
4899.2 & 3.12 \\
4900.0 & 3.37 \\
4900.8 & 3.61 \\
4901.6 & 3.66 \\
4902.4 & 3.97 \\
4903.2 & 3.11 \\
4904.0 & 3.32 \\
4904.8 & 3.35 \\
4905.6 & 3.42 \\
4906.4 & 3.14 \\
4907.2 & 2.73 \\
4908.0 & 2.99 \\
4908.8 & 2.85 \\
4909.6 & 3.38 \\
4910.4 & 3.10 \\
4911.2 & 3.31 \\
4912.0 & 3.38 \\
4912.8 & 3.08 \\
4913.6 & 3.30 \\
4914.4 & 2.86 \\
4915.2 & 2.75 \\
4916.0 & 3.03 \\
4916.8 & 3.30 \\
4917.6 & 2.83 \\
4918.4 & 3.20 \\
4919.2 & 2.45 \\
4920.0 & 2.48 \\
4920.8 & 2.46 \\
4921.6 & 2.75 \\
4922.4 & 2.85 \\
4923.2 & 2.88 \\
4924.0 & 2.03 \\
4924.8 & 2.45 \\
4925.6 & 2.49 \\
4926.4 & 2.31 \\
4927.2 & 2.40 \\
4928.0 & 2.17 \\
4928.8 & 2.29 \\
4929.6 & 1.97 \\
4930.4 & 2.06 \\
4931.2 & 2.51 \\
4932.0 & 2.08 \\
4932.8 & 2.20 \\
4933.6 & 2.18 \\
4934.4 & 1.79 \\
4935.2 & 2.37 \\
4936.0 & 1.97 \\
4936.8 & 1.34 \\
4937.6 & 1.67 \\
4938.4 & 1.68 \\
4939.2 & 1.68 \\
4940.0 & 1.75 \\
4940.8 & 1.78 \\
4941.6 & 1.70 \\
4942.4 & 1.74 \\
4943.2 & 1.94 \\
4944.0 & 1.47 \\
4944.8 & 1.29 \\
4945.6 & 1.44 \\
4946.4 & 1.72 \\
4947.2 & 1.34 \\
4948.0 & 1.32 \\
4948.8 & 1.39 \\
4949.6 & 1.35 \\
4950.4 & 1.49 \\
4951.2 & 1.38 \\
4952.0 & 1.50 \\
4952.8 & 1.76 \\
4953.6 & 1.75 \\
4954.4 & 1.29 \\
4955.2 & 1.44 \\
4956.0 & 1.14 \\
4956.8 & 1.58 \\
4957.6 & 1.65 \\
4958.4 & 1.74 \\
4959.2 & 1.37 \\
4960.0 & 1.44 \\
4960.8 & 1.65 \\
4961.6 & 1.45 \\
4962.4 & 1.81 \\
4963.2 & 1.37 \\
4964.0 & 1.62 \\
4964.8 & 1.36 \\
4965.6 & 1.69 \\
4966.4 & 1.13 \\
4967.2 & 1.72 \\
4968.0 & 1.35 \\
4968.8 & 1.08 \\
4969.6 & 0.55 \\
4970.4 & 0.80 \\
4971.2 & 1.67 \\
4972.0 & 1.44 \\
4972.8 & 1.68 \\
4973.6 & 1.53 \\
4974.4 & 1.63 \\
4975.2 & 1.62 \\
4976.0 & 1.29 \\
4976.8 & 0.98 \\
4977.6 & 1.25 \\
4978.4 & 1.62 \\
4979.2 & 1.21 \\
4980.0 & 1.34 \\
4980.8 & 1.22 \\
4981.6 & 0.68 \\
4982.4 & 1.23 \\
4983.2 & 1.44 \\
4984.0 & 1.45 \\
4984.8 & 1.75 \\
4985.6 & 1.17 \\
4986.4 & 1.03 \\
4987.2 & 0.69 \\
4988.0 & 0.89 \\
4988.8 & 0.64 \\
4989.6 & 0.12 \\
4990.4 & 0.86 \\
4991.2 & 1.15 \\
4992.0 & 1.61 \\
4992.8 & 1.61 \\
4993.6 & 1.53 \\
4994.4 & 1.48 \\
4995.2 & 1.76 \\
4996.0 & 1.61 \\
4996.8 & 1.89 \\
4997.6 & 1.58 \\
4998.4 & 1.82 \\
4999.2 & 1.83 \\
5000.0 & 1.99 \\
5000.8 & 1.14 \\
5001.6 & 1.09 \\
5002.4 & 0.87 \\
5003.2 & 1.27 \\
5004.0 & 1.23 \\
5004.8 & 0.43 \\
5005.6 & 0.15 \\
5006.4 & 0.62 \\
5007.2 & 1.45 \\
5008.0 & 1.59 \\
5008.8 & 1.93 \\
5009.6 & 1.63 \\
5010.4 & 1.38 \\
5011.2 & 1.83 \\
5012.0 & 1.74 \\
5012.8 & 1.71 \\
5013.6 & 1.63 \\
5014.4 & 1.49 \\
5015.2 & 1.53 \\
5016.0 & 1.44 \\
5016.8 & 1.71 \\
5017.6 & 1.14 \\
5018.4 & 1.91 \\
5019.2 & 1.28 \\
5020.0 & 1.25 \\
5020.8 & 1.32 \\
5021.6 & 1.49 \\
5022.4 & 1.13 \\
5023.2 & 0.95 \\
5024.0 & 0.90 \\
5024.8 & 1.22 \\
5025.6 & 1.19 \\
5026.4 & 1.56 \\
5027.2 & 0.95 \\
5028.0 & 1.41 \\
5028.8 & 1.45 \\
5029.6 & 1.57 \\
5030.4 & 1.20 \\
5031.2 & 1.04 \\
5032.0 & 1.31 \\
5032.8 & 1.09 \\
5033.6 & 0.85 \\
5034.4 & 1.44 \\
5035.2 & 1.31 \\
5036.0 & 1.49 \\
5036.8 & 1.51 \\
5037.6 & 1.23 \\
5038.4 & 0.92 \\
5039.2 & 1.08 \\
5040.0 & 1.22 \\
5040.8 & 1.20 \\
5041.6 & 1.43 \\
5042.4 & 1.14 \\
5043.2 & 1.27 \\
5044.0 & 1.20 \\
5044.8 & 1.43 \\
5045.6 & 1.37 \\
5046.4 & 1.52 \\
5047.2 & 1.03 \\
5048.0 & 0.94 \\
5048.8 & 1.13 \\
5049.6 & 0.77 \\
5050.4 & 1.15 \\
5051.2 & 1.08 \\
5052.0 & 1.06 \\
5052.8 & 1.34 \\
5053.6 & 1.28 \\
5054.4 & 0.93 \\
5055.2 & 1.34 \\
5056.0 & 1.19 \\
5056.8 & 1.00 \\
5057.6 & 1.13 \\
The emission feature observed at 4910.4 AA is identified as Lyman alpha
